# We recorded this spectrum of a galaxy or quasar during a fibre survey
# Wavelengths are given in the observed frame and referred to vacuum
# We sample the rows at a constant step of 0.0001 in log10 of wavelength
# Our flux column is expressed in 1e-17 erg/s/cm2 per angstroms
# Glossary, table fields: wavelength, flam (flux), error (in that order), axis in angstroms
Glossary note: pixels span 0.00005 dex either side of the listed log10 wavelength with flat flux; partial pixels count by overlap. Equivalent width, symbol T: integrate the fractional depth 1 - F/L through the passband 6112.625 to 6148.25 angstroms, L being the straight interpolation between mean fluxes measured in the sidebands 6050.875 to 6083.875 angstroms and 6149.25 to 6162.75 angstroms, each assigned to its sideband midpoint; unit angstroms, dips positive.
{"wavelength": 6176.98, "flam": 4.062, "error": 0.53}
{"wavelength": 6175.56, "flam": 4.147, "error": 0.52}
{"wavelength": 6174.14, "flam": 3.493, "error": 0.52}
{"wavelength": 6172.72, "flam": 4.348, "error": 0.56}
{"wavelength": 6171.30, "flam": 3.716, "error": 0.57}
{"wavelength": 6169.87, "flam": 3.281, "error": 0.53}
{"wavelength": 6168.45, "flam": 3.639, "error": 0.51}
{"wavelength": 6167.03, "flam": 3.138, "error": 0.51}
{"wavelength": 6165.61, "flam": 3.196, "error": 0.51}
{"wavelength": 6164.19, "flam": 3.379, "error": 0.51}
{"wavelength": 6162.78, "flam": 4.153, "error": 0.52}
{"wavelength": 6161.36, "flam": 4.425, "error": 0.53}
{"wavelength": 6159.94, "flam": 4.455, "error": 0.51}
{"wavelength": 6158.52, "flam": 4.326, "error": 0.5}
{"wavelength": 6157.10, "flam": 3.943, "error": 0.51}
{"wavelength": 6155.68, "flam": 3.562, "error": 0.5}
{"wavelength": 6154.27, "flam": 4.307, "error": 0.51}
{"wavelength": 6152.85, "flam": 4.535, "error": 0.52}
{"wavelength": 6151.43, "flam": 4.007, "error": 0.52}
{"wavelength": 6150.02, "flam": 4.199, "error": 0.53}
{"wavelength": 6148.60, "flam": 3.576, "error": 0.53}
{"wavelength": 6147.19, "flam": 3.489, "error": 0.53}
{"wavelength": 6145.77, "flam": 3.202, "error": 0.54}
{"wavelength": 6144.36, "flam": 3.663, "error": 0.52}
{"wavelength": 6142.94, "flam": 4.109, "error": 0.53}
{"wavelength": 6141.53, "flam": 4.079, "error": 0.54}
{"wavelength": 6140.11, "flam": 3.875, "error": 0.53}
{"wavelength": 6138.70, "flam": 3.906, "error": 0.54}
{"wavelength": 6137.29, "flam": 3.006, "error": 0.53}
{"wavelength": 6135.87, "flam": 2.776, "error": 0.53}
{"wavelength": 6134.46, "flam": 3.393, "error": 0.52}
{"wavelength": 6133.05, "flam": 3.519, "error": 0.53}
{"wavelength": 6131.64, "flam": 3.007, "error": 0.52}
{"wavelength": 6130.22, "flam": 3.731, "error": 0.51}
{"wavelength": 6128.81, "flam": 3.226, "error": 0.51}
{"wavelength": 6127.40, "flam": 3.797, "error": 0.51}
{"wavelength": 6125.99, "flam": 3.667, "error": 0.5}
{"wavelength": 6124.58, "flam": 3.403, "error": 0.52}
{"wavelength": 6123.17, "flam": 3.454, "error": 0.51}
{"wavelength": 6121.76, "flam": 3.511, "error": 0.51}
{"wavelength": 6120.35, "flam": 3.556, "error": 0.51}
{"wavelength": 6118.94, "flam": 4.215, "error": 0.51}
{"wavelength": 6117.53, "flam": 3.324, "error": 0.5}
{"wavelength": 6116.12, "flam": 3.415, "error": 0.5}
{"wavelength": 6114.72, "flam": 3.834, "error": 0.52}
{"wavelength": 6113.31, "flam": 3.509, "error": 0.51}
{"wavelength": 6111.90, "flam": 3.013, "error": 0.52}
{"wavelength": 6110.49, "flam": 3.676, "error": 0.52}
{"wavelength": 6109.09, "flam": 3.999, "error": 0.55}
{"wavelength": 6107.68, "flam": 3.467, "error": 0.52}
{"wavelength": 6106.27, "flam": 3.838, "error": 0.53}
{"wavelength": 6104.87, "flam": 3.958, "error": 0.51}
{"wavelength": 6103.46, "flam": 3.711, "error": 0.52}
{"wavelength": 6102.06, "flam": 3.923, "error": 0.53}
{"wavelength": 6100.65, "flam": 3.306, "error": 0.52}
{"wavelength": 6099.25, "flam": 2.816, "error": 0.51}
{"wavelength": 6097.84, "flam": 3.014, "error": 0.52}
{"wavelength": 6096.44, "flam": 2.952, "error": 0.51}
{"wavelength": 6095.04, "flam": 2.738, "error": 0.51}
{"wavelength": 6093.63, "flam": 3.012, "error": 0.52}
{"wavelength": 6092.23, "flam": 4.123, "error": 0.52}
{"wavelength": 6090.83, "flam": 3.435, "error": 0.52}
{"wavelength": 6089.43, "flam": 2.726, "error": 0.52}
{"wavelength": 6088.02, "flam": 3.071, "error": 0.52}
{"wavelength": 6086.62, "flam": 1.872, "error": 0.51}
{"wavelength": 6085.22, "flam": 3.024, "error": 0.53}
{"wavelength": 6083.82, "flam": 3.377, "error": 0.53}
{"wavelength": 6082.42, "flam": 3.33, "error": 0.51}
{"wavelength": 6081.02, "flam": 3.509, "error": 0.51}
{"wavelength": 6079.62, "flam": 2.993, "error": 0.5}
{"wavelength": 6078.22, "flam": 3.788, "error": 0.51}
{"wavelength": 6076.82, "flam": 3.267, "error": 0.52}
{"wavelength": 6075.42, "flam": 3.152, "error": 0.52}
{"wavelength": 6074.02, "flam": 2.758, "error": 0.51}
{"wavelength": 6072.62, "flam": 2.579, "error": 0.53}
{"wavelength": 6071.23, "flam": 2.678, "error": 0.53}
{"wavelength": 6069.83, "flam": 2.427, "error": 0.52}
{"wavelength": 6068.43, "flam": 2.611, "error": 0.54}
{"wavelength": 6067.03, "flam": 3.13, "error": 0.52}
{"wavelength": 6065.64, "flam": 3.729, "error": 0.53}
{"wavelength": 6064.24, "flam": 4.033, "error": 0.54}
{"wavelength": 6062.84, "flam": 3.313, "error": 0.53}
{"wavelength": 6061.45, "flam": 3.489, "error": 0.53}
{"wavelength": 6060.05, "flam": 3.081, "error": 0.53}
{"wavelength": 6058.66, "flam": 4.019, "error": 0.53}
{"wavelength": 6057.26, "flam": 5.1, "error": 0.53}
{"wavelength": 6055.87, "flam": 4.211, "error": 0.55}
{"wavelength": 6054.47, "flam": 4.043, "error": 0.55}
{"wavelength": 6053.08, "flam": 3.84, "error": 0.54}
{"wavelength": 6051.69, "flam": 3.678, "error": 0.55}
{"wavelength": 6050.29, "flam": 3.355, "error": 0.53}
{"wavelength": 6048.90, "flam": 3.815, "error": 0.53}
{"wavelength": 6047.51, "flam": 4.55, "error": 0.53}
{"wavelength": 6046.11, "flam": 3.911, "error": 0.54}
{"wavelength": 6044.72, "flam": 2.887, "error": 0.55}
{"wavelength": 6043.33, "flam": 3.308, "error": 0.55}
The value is 3.8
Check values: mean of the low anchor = 3.42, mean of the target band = 3.55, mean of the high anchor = 4.19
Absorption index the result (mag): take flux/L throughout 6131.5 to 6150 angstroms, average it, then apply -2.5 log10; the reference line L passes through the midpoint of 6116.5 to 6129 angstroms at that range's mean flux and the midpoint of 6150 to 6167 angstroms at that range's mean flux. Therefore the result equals 0.07 mag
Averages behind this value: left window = 3.58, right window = 4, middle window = 3.55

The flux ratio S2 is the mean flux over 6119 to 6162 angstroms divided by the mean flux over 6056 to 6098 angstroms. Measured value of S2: 1.2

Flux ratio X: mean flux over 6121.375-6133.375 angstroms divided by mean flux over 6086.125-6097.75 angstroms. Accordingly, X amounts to 1.15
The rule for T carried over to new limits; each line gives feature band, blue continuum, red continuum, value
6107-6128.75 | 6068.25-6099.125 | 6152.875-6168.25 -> -1.04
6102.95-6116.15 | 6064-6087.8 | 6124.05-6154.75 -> -1.10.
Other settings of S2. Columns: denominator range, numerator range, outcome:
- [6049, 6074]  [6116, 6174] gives 1.06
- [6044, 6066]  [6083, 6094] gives 0.81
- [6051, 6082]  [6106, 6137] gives 1.02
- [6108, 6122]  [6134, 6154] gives 1.03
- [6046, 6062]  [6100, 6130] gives 0.92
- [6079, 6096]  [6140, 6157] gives 1.25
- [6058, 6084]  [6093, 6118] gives 1.06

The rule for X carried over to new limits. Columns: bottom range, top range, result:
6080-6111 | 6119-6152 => 1.08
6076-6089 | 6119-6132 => 1.13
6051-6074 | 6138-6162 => 1.14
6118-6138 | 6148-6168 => 1.14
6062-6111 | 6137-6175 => 1.18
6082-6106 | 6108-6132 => 1.11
